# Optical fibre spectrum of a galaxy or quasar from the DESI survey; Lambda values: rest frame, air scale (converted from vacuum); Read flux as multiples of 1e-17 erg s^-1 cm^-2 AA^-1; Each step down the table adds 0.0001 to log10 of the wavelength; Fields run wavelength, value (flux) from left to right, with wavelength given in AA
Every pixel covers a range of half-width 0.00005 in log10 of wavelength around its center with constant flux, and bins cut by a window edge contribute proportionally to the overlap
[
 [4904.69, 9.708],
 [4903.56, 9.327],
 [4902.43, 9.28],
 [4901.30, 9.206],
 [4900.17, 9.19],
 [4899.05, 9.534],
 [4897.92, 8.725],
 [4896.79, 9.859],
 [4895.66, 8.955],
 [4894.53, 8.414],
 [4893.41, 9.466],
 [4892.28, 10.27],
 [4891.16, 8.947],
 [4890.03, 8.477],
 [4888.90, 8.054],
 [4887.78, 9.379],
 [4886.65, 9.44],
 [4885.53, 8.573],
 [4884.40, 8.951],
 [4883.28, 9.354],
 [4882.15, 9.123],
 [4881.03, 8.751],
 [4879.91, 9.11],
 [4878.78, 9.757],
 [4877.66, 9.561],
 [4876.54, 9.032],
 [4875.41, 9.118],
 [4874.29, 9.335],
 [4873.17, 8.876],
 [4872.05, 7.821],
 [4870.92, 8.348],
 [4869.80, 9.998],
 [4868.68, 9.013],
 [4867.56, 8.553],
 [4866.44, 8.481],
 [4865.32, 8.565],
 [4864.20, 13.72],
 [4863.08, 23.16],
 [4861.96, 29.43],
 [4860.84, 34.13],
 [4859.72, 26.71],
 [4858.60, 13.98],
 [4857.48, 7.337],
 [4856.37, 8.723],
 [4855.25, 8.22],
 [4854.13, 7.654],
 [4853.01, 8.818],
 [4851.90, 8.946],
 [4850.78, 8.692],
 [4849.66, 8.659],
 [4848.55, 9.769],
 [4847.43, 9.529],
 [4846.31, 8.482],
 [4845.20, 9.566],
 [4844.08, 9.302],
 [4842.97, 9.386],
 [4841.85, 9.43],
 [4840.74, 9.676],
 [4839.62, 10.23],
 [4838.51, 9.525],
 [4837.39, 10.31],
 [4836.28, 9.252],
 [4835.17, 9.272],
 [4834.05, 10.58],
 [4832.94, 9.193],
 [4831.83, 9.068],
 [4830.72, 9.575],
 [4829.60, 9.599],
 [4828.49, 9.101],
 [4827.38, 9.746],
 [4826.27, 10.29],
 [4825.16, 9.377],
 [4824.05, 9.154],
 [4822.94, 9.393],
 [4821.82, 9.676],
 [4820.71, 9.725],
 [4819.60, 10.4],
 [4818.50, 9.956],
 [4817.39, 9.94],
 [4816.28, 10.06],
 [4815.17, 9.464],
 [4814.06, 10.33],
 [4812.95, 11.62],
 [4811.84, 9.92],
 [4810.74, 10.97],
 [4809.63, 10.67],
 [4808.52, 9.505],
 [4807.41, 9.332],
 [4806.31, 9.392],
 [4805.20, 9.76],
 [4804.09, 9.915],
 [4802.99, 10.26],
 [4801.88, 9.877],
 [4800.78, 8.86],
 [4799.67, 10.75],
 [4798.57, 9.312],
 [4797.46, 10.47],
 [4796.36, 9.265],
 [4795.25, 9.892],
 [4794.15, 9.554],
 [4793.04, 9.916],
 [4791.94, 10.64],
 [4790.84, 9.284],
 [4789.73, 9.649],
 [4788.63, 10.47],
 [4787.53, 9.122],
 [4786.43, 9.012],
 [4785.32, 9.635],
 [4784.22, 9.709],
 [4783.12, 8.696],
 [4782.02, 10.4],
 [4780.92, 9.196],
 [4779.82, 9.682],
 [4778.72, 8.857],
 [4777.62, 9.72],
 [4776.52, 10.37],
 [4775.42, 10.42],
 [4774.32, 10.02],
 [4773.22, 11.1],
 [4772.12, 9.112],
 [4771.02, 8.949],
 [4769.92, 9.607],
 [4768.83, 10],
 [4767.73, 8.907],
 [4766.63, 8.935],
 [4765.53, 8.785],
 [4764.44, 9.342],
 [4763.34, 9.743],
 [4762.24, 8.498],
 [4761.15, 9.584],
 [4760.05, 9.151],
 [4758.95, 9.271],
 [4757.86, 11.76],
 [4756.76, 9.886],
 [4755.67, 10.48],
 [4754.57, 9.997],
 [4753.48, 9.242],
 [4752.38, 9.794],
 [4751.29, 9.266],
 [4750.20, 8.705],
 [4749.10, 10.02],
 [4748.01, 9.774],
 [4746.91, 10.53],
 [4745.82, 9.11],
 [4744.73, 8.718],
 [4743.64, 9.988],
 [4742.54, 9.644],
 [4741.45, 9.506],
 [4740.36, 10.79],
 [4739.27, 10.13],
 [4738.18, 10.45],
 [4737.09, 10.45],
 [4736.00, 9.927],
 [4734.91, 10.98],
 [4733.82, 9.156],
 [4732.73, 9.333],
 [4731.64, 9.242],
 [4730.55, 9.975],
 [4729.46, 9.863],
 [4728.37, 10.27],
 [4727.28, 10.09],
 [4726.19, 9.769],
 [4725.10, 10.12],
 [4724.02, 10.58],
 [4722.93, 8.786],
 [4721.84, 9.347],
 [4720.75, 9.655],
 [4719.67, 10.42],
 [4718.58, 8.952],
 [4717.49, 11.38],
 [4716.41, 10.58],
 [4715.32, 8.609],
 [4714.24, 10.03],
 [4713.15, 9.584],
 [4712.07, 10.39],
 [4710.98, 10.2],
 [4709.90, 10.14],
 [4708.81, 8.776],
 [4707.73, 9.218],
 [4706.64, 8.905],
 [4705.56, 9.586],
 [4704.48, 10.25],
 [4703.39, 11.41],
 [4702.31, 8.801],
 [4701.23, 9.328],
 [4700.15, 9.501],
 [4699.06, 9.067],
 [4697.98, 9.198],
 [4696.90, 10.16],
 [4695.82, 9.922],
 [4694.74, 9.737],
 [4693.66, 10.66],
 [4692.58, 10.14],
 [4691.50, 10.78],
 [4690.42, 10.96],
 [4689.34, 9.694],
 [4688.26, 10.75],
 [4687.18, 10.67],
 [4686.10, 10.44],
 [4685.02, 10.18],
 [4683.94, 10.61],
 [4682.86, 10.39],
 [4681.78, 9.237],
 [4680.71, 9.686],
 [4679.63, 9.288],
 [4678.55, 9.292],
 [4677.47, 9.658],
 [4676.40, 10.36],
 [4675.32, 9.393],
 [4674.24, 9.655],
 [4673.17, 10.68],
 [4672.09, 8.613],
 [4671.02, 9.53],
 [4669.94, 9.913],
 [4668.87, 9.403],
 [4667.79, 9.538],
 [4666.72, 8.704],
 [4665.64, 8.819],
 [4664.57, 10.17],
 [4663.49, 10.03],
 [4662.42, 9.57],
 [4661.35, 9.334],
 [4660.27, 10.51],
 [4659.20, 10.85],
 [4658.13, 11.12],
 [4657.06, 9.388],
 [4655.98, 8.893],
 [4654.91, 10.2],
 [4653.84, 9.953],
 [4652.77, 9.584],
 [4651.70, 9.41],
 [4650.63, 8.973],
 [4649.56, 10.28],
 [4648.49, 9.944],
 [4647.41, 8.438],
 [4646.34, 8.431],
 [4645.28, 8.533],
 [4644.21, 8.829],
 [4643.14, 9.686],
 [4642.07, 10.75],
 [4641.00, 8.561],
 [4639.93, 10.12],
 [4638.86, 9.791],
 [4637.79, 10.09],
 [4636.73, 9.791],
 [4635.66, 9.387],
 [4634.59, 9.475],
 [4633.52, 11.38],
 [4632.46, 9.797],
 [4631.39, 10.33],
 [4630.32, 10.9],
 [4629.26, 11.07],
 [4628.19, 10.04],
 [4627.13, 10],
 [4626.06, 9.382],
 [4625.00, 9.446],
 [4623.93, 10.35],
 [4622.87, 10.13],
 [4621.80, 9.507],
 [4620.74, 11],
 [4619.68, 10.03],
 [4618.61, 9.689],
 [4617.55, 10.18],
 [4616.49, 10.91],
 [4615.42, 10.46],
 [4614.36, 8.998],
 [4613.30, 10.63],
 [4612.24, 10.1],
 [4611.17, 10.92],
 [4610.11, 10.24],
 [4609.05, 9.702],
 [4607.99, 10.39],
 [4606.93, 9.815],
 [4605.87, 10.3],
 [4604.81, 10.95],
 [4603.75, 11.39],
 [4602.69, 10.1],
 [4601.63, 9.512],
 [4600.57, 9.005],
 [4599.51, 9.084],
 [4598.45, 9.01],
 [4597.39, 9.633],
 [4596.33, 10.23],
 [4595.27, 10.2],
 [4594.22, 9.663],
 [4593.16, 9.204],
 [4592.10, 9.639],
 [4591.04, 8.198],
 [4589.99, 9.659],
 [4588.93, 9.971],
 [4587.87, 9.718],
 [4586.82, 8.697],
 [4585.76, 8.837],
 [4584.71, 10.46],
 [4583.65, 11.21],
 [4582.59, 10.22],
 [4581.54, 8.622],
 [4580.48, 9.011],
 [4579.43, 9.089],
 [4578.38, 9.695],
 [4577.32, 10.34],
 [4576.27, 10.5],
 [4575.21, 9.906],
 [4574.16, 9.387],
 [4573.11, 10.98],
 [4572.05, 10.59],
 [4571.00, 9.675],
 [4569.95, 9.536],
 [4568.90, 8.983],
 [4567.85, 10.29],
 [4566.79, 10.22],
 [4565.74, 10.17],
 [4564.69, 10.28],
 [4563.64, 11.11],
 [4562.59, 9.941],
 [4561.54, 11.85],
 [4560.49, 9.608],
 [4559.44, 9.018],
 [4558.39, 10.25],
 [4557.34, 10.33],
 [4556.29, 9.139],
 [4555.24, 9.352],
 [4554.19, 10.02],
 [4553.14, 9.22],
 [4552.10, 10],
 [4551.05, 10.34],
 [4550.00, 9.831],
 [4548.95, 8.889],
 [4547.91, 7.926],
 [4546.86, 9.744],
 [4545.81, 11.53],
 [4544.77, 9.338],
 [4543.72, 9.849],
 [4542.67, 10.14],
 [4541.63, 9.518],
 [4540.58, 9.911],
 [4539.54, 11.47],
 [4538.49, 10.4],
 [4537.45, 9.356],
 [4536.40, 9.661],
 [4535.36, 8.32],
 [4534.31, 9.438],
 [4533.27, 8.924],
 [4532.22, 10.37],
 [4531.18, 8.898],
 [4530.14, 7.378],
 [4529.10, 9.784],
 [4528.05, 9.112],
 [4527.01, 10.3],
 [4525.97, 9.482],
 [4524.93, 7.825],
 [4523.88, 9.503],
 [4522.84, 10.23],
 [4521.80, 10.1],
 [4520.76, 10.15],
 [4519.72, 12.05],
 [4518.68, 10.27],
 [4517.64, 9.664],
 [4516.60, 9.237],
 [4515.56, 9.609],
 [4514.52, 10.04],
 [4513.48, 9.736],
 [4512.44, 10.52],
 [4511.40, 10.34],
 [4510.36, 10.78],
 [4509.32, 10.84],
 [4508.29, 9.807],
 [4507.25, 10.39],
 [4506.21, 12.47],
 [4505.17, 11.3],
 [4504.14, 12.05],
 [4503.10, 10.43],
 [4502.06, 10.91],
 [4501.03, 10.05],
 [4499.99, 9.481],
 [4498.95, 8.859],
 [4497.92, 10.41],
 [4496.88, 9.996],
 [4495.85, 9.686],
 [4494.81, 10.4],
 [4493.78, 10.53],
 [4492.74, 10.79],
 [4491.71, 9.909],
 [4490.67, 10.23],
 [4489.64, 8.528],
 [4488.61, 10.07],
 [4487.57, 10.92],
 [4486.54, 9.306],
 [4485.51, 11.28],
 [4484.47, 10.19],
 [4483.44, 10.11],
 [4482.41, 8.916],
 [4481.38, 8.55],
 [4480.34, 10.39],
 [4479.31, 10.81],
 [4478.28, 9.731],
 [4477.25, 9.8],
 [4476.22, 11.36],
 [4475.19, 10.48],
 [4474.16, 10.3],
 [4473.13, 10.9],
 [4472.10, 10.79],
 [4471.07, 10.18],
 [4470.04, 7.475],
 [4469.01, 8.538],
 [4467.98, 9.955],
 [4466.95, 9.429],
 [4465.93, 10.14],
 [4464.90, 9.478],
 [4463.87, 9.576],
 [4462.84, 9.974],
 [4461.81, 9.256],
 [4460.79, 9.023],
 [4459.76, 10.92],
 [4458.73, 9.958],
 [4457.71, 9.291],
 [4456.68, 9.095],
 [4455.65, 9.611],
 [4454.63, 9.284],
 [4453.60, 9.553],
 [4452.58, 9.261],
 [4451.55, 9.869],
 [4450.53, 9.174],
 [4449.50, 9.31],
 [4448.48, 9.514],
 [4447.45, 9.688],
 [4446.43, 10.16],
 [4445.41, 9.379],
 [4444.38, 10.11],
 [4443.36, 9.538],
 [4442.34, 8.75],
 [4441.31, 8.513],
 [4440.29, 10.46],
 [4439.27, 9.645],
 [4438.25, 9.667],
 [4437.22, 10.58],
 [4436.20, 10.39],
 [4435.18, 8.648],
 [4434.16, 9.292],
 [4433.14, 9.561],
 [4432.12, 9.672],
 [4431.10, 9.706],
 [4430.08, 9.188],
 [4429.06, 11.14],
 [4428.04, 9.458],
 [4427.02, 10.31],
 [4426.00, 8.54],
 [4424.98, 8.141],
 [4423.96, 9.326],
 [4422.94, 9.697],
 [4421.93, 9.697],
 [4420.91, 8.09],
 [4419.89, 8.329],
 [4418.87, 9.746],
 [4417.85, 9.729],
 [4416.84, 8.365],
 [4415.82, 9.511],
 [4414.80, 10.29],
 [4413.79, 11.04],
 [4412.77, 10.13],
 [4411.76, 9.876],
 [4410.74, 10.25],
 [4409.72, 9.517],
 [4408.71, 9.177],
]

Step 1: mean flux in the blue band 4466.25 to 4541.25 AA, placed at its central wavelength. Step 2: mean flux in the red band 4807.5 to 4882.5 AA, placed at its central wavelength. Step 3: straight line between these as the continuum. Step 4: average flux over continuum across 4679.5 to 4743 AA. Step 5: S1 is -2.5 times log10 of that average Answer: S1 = 0.05 mag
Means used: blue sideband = 9.99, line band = 9.93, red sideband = 10.6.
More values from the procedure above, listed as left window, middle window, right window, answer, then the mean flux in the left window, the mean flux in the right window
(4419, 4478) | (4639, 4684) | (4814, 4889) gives 0.05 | 9.6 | 10.5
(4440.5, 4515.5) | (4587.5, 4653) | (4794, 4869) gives 0.05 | 9.95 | 10.8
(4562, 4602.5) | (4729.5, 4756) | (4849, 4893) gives 0.08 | 9.75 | 11.1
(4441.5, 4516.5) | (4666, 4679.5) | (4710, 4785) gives 0.03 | 9.96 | 9.76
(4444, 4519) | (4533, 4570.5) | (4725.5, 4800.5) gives 0.01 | 9.98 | 9.73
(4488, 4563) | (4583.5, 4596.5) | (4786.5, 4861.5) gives 0.05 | 9.94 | 10.3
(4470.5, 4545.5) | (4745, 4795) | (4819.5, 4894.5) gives 0.08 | 10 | 10.5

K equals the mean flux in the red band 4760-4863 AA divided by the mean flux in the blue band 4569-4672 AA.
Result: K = 1.1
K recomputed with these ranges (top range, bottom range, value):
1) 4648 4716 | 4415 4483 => 1.02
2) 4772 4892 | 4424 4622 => 1.04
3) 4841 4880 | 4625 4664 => 1.17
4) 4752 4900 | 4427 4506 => 1.02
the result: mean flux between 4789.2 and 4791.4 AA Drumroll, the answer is 9.45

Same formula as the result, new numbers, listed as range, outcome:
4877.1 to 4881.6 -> 9.31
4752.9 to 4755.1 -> 9.61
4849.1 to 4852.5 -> 8.79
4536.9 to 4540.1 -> 10.4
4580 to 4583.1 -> 9.28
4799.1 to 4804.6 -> 9.94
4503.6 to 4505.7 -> 11.7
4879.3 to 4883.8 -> 9.08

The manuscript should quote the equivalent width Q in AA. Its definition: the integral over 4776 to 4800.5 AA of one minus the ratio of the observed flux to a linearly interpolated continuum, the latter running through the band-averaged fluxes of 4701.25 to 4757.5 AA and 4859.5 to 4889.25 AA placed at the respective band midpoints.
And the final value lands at 2.2 AA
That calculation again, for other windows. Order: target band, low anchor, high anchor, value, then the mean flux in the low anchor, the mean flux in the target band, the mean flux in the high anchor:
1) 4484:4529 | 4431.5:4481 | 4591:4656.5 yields -1.9 AA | 9.72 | 10.2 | 9.86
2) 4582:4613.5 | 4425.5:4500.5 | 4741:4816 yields -0.4 AA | 9.77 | 9.88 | 9.73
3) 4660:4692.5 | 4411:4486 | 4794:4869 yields 1.4 AA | 9.67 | 9.86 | 10.8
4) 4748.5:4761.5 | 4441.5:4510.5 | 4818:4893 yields 0.7 AA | 9.95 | 9.76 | 10.5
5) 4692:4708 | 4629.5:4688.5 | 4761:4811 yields 0.0 AA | 9.77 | 9.74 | 9.67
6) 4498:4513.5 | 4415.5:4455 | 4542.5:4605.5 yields -1.5 AA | 9.46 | 10.6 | 9.82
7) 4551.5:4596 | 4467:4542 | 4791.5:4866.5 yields 1.5 AA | 9.99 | 9.83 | 10.8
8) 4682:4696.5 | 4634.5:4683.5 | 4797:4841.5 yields -1.0 AA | 9.62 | 10.3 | 9.83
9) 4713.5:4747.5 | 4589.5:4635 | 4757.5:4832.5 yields -0.2 AA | 10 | 9.88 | 9.73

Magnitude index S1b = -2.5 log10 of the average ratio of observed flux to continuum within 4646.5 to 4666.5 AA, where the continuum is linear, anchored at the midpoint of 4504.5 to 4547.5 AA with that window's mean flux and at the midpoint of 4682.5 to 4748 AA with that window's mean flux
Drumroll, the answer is 0.025 mag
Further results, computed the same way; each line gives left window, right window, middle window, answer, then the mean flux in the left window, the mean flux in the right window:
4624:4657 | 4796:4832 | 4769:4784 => 0.01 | 9.72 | 9.85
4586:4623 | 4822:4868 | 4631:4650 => 0.05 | 9.9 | 11.3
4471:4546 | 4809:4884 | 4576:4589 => 0.05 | 10.1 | 10.6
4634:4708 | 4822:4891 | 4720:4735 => 0.02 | 9.75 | 10.5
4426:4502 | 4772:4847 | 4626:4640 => -0.04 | 9.79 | 9.76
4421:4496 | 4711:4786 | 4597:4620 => -0.03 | 9.73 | 9.75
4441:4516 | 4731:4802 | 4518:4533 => 0.03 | 9.95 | 9.7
